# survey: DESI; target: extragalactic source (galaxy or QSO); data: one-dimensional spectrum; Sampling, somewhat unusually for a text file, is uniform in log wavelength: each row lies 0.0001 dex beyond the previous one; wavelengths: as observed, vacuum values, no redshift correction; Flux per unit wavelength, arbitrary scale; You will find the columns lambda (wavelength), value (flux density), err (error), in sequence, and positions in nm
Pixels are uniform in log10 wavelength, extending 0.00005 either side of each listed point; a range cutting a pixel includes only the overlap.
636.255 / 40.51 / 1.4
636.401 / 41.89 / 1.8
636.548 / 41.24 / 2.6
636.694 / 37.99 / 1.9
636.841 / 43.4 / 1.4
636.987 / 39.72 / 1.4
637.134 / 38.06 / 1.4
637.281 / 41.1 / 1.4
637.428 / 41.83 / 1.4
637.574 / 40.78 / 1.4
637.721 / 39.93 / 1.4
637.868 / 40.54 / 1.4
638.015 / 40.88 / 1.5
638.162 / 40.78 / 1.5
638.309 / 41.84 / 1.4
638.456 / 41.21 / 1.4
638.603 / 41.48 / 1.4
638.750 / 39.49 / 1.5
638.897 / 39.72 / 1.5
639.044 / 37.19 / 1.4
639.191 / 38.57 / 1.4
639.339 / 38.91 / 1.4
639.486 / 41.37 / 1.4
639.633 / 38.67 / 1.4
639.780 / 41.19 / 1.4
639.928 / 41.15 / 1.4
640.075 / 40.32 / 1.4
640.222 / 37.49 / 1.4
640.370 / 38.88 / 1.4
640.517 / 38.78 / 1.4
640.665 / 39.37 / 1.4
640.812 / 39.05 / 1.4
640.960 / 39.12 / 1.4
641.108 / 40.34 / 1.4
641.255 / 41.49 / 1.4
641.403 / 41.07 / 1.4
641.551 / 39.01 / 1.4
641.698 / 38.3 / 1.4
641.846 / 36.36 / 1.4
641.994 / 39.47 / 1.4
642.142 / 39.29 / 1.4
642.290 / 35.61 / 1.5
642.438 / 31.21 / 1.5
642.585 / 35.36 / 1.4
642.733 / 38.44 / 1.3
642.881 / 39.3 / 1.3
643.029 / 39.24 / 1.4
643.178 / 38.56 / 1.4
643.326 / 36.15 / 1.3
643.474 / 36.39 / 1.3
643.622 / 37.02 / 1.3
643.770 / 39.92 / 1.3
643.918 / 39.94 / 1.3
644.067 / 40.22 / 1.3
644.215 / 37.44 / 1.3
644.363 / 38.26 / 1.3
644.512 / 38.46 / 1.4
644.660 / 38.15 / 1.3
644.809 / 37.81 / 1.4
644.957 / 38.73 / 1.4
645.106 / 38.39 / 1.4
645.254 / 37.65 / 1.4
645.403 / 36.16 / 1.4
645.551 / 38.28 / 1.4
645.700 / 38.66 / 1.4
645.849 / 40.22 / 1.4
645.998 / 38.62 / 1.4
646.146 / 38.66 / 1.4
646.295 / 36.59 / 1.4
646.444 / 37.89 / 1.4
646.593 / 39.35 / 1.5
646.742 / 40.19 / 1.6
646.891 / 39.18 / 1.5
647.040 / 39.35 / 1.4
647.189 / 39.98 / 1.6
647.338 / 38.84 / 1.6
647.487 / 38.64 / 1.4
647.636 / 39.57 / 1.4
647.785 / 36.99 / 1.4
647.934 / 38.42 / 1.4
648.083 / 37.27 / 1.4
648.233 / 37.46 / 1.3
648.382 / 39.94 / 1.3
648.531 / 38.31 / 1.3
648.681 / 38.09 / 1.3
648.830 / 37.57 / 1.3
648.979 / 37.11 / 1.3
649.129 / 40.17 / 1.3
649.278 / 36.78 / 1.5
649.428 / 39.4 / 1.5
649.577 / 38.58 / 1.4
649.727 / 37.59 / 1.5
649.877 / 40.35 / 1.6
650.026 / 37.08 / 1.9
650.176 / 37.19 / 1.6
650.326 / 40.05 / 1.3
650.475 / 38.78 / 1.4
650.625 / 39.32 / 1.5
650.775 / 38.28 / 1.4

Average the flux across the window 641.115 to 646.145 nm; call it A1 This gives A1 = 38.2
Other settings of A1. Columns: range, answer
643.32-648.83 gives 38.4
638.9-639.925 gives 39.5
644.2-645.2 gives 38.2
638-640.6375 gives 39.9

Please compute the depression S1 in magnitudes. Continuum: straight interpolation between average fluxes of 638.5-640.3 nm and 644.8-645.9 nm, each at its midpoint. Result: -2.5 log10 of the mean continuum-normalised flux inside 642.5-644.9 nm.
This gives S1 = 0.01 mag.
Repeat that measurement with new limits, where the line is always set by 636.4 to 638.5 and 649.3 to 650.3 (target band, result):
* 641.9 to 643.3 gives 0.07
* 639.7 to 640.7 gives 0.02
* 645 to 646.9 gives 0.02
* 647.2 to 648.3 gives 0.01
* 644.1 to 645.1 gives 0.03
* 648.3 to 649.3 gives 0.00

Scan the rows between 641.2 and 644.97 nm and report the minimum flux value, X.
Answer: 31.21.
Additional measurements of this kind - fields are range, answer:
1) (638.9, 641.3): 37.19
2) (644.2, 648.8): 36.16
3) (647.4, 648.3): 36.99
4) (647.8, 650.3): 36.78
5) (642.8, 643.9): 36.15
